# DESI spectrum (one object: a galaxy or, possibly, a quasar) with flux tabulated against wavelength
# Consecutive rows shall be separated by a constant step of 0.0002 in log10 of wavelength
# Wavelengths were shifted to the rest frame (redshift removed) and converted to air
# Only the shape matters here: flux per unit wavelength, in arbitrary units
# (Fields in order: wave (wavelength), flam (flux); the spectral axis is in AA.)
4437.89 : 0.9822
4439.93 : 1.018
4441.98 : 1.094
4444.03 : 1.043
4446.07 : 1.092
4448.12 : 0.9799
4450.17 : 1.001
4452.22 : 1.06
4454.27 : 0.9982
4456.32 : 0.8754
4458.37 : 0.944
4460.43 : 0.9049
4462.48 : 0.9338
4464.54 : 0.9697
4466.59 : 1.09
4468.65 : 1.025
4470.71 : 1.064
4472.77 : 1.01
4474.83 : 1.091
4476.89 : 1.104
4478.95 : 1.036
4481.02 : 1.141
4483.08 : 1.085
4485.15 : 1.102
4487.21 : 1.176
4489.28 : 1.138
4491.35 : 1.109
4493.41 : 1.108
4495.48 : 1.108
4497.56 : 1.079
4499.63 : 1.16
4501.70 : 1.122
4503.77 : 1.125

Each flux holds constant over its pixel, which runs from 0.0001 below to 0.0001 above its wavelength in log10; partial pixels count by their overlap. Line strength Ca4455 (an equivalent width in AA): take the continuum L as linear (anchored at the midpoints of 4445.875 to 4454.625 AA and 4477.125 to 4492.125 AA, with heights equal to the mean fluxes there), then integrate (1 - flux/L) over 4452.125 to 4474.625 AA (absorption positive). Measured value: 1.4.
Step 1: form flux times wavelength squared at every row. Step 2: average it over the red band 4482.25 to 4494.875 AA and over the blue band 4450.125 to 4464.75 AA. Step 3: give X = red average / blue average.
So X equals 1.19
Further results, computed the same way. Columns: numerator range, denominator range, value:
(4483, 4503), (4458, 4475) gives 1.13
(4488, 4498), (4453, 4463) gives 1.21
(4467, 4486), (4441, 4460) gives 1.08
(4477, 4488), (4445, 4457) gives 1.12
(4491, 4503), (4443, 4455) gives 1.11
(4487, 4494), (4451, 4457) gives 1.17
